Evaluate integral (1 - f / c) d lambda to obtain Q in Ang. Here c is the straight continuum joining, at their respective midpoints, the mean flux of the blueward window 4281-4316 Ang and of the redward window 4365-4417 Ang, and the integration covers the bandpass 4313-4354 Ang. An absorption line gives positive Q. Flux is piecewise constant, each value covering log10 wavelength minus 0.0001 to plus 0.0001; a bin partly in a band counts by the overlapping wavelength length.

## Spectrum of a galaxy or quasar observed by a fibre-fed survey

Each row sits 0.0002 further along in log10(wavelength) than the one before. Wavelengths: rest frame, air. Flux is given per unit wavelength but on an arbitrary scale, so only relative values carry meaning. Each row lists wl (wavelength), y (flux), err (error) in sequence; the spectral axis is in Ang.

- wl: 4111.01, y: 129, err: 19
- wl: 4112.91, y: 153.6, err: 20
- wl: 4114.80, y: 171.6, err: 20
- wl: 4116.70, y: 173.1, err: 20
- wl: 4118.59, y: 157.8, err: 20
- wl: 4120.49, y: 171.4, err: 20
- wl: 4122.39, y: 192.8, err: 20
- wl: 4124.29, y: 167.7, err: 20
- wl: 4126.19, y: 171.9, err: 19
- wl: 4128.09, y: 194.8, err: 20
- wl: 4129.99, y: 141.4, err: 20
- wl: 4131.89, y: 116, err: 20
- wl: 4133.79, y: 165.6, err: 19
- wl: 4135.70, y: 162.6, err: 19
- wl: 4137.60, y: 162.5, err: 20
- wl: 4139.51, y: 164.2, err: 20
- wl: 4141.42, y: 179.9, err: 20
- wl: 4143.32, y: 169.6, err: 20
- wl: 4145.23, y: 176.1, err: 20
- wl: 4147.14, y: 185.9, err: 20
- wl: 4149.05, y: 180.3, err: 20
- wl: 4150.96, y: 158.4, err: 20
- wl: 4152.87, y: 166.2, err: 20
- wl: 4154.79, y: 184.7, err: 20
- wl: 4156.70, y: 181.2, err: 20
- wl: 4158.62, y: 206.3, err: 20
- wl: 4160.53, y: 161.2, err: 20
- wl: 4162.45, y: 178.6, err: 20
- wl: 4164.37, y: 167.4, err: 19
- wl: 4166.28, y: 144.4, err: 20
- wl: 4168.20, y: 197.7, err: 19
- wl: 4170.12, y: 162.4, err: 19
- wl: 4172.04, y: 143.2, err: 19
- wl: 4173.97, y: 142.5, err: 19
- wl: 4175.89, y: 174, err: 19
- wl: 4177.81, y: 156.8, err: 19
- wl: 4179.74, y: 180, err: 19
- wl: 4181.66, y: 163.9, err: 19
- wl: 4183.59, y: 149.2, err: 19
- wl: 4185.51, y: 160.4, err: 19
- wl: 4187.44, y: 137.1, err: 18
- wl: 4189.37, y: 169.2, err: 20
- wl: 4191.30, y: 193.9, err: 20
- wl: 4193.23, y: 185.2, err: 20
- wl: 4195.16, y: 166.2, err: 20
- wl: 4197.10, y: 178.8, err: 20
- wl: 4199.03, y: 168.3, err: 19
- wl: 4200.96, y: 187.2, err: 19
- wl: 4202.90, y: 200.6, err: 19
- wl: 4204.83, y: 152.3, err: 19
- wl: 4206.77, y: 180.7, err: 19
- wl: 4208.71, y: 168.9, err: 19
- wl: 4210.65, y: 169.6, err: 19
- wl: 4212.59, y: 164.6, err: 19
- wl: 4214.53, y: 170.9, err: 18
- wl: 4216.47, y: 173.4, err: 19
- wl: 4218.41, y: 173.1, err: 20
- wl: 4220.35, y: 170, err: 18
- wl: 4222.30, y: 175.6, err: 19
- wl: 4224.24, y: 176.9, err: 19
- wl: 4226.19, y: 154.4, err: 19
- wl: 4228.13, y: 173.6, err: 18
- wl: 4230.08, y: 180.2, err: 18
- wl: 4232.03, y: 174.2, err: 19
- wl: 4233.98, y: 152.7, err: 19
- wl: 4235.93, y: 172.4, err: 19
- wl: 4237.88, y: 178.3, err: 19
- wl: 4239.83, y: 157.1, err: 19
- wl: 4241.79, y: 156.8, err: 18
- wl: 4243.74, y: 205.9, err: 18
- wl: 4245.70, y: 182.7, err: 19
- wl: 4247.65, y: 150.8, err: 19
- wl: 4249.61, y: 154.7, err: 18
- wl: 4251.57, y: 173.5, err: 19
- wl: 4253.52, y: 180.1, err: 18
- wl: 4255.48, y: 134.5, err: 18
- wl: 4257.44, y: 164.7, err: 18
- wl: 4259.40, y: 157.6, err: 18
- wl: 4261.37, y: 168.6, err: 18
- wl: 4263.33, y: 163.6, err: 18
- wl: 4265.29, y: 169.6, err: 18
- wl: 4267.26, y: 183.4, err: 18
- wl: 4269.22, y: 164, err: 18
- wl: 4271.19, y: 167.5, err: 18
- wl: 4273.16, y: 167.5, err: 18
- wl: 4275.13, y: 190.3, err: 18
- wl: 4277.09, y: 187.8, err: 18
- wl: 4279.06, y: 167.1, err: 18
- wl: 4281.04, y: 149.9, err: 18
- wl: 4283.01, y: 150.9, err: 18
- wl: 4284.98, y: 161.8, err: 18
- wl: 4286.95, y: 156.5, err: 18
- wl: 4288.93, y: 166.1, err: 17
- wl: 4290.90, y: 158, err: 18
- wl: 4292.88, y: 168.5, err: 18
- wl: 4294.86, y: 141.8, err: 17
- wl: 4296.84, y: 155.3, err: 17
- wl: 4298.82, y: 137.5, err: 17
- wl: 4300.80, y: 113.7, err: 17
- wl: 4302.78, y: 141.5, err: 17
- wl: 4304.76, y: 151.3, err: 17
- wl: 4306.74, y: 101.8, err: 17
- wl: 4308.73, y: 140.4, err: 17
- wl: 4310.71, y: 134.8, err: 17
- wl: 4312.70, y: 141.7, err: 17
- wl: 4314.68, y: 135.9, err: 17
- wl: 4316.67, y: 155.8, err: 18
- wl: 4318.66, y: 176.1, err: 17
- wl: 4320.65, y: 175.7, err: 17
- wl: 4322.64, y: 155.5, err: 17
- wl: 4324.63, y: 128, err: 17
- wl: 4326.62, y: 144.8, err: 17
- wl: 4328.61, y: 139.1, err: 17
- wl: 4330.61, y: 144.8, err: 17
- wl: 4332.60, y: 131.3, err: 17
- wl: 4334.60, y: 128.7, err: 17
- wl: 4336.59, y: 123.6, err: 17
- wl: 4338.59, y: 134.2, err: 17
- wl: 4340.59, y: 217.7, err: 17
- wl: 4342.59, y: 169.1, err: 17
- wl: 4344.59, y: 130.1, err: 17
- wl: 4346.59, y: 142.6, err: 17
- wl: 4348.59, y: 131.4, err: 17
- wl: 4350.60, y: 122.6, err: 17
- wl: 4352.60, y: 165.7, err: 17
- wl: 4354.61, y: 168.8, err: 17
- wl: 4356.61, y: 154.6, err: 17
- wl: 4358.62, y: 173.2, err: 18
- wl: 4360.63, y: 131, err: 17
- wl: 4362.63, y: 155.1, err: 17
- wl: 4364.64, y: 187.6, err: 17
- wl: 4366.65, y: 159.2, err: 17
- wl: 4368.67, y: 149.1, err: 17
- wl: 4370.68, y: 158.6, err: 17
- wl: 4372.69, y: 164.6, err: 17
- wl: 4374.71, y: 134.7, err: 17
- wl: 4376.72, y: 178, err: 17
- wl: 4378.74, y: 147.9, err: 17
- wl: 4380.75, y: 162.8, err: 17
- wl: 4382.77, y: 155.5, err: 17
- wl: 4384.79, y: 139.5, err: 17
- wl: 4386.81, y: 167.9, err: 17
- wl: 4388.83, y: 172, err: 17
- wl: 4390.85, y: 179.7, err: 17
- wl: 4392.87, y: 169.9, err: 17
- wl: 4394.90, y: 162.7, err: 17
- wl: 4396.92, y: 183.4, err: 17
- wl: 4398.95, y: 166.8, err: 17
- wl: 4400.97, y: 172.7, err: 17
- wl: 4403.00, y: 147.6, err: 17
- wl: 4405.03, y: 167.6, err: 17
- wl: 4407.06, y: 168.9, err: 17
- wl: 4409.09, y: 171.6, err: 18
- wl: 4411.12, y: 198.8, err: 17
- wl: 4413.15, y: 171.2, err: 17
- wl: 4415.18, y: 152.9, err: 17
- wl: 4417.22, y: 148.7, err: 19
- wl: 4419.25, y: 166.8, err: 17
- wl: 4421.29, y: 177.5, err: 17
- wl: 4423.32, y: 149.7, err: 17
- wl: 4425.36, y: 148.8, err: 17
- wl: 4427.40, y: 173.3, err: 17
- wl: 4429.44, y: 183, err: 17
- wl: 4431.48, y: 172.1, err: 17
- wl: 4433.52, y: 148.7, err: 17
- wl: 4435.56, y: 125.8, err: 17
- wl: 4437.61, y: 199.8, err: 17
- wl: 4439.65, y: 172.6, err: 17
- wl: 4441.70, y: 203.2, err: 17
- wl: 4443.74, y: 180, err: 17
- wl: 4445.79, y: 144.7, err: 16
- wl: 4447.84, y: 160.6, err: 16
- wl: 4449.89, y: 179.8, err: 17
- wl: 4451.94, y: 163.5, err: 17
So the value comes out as 1.2 Ang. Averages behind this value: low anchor 145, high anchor 164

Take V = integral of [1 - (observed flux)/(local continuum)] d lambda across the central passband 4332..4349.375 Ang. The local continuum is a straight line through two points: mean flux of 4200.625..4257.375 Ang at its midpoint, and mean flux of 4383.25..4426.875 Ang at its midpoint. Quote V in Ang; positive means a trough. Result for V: 2.2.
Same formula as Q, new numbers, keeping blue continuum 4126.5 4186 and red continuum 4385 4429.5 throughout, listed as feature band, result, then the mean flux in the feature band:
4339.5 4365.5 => 1.5 Ang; 157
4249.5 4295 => 0.6 Ang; 165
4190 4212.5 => -1.3 Ang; 177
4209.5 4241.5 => -0.4 Ang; 170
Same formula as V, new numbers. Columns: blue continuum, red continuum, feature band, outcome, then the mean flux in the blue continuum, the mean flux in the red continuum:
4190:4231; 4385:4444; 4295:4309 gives 3.0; 174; 169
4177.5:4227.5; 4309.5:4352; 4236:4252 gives -0.7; 170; 146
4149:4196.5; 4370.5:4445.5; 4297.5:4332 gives 5.1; 168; 166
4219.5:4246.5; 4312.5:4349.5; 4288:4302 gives 0.7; 172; 148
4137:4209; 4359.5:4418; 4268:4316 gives 4.1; 171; 163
